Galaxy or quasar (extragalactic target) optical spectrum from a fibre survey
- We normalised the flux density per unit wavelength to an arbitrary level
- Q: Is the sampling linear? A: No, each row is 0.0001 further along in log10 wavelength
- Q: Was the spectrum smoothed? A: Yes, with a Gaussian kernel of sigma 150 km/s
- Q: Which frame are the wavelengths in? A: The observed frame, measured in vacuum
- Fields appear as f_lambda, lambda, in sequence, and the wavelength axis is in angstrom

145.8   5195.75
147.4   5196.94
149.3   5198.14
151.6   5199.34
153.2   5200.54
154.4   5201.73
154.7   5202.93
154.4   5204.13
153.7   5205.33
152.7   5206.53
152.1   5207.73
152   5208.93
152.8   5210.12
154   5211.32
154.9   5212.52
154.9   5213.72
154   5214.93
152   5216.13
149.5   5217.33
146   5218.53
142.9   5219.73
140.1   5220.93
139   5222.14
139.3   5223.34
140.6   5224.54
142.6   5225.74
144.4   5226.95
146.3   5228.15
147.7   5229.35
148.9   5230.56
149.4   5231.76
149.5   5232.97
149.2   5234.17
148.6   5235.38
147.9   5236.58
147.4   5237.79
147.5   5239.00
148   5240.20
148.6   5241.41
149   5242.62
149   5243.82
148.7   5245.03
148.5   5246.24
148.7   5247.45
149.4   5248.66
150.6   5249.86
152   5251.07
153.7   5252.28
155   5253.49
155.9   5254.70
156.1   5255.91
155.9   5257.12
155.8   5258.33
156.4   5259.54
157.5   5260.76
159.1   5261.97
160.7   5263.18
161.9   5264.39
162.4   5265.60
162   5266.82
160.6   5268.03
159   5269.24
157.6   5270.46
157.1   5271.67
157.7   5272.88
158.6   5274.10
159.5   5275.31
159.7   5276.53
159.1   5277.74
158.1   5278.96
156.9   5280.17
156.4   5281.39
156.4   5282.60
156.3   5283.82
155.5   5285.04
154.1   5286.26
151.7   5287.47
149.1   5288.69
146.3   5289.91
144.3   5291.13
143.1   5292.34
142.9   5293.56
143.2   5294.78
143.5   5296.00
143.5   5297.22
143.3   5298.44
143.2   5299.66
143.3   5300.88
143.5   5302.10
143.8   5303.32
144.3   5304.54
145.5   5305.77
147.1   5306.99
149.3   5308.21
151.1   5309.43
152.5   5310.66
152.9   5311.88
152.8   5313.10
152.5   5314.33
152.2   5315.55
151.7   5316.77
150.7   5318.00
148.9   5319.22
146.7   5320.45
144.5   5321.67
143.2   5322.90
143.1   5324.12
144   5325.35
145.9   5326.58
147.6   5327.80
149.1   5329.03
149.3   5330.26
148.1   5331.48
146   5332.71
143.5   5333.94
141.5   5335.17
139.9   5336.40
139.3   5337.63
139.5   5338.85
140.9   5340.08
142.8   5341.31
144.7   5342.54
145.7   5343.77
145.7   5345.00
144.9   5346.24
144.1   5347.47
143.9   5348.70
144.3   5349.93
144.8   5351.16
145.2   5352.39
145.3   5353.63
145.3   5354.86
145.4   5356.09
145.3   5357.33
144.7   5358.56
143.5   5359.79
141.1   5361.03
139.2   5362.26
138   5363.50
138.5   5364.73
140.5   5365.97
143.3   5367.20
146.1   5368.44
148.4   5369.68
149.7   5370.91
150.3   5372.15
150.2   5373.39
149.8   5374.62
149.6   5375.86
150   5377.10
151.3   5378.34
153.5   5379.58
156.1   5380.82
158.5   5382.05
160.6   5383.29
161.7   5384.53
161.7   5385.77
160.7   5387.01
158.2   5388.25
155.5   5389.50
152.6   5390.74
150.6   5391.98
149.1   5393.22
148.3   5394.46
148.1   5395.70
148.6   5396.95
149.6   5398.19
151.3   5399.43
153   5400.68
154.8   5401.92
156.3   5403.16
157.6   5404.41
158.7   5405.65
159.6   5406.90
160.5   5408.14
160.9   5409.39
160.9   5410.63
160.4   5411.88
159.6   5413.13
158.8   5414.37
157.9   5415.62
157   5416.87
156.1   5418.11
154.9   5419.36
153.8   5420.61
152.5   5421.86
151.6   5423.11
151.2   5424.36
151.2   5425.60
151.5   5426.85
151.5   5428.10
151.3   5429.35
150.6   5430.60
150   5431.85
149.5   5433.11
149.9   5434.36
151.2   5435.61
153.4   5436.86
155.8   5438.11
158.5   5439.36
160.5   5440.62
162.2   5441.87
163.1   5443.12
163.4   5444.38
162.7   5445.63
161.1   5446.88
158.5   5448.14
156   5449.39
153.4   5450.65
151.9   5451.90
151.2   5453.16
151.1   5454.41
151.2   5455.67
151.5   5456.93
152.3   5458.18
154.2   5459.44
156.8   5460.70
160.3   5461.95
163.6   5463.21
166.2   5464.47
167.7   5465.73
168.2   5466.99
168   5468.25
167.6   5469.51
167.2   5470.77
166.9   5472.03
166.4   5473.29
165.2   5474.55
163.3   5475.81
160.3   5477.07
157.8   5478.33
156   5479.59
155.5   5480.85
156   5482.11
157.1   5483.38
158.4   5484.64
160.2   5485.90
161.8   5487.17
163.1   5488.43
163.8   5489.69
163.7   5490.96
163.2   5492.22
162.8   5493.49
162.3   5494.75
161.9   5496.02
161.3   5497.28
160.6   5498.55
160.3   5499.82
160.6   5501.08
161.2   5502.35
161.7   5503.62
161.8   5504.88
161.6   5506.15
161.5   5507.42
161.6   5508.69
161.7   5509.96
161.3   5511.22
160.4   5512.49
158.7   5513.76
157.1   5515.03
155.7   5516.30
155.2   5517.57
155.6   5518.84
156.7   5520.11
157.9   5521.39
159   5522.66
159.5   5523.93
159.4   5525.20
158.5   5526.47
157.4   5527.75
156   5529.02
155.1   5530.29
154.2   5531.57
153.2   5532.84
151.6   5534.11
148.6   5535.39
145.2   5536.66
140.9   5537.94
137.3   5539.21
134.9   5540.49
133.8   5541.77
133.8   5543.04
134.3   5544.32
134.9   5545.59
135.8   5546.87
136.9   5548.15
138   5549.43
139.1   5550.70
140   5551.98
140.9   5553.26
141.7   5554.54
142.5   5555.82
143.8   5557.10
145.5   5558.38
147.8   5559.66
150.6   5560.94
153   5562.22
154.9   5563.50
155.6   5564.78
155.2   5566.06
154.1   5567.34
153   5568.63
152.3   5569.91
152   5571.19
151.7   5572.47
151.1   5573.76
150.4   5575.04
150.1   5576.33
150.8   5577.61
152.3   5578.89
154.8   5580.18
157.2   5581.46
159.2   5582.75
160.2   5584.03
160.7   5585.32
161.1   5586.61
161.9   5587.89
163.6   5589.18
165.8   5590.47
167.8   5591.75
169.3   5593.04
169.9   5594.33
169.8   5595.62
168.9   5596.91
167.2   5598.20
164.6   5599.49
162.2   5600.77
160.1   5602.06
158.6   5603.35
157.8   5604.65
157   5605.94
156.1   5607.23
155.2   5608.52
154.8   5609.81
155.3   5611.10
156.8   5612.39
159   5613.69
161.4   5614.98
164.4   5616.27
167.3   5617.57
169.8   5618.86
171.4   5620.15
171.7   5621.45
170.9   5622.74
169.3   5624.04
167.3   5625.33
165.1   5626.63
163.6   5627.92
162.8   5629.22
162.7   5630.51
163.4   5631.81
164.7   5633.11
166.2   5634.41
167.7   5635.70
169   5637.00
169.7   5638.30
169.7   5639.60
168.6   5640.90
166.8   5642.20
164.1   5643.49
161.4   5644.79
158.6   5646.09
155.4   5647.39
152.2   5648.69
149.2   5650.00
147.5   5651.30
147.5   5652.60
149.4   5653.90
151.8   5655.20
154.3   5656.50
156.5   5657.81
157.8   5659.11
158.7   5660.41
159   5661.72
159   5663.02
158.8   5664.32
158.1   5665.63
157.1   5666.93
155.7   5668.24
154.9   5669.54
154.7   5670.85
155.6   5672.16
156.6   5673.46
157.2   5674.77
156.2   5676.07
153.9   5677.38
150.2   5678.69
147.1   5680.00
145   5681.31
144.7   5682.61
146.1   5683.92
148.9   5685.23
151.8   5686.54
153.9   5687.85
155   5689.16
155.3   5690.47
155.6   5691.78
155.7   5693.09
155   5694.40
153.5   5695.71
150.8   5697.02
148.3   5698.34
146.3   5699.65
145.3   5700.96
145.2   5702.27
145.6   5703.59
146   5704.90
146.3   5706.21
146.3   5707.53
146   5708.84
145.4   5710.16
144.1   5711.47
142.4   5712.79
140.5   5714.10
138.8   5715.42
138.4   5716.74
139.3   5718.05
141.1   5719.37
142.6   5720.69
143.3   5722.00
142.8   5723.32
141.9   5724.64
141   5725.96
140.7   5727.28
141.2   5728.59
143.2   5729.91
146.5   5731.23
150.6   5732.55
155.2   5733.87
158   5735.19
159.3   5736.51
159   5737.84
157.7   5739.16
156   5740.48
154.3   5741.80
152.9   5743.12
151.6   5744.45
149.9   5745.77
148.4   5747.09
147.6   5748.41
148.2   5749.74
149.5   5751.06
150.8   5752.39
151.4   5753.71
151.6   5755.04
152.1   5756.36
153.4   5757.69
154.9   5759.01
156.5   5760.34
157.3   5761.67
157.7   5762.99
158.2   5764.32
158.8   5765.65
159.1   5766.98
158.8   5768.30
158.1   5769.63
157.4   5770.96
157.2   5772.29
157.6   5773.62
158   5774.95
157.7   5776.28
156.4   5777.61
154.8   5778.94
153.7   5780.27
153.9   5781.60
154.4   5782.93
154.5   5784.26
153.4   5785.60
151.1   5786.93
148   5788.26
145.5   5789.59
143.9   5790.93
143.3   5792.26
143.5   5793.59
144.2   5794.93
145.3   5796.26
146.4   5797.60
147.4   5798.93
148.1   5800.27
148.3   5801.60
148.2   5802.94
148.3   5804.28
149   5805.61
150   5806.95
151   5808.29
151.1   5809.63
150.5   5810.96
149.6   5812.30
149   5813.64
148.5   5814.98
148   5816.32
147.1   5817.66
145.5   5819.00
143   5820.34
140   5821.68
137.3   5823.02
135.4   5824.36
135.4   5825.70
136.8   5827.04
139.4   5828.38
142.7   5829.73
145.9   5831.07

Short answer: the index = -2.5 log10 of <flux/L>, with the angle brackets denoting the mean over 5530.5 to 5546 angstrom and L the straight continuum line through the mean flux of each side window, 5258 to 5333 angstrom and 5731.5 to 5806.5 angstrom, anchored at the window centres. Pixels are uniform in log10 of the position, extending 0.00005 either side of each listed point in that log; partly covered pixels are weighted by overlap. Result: 0.07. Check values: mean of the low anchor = 151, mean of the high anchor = 153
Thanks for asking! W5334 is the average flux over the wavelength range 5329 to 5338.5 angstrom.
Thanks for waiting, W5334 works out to 144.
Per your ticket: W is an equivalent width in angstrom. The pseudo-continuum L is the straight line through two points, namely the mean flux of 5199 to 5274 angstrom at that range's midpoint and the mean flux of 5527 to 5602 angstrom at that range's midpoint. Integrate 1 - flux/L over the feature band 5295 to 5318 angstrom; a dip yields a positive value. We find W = 0.6 angstrom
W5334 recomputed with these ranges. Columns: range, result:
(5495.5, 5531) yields 159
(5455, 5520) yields 161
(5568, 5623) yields 160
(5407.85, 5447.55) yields 156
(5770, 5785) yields 156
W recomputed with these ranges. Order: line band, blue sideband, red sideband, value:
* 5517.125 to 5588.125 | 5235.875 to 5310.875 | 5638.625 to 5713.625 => 1.4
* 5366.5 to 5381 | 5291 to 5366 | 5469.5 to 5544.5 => -0.1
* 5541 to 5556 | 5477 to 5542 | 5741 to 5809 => 1.8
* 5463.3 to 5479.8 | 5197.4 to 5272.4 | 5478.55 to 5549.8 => -1.1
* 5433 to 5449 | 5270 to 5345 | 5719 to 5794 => -0.9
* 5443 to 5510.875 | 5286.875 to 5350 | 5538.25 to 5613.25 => -4.8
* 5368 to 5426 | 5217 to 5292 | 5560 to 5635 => 0.4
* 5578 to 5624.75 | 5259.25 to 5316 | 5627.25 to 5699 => -2.0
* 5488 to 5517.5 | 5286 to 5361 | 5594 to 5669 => -1.2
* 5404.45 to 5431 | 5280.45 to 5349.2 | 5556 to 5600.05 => -0.9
